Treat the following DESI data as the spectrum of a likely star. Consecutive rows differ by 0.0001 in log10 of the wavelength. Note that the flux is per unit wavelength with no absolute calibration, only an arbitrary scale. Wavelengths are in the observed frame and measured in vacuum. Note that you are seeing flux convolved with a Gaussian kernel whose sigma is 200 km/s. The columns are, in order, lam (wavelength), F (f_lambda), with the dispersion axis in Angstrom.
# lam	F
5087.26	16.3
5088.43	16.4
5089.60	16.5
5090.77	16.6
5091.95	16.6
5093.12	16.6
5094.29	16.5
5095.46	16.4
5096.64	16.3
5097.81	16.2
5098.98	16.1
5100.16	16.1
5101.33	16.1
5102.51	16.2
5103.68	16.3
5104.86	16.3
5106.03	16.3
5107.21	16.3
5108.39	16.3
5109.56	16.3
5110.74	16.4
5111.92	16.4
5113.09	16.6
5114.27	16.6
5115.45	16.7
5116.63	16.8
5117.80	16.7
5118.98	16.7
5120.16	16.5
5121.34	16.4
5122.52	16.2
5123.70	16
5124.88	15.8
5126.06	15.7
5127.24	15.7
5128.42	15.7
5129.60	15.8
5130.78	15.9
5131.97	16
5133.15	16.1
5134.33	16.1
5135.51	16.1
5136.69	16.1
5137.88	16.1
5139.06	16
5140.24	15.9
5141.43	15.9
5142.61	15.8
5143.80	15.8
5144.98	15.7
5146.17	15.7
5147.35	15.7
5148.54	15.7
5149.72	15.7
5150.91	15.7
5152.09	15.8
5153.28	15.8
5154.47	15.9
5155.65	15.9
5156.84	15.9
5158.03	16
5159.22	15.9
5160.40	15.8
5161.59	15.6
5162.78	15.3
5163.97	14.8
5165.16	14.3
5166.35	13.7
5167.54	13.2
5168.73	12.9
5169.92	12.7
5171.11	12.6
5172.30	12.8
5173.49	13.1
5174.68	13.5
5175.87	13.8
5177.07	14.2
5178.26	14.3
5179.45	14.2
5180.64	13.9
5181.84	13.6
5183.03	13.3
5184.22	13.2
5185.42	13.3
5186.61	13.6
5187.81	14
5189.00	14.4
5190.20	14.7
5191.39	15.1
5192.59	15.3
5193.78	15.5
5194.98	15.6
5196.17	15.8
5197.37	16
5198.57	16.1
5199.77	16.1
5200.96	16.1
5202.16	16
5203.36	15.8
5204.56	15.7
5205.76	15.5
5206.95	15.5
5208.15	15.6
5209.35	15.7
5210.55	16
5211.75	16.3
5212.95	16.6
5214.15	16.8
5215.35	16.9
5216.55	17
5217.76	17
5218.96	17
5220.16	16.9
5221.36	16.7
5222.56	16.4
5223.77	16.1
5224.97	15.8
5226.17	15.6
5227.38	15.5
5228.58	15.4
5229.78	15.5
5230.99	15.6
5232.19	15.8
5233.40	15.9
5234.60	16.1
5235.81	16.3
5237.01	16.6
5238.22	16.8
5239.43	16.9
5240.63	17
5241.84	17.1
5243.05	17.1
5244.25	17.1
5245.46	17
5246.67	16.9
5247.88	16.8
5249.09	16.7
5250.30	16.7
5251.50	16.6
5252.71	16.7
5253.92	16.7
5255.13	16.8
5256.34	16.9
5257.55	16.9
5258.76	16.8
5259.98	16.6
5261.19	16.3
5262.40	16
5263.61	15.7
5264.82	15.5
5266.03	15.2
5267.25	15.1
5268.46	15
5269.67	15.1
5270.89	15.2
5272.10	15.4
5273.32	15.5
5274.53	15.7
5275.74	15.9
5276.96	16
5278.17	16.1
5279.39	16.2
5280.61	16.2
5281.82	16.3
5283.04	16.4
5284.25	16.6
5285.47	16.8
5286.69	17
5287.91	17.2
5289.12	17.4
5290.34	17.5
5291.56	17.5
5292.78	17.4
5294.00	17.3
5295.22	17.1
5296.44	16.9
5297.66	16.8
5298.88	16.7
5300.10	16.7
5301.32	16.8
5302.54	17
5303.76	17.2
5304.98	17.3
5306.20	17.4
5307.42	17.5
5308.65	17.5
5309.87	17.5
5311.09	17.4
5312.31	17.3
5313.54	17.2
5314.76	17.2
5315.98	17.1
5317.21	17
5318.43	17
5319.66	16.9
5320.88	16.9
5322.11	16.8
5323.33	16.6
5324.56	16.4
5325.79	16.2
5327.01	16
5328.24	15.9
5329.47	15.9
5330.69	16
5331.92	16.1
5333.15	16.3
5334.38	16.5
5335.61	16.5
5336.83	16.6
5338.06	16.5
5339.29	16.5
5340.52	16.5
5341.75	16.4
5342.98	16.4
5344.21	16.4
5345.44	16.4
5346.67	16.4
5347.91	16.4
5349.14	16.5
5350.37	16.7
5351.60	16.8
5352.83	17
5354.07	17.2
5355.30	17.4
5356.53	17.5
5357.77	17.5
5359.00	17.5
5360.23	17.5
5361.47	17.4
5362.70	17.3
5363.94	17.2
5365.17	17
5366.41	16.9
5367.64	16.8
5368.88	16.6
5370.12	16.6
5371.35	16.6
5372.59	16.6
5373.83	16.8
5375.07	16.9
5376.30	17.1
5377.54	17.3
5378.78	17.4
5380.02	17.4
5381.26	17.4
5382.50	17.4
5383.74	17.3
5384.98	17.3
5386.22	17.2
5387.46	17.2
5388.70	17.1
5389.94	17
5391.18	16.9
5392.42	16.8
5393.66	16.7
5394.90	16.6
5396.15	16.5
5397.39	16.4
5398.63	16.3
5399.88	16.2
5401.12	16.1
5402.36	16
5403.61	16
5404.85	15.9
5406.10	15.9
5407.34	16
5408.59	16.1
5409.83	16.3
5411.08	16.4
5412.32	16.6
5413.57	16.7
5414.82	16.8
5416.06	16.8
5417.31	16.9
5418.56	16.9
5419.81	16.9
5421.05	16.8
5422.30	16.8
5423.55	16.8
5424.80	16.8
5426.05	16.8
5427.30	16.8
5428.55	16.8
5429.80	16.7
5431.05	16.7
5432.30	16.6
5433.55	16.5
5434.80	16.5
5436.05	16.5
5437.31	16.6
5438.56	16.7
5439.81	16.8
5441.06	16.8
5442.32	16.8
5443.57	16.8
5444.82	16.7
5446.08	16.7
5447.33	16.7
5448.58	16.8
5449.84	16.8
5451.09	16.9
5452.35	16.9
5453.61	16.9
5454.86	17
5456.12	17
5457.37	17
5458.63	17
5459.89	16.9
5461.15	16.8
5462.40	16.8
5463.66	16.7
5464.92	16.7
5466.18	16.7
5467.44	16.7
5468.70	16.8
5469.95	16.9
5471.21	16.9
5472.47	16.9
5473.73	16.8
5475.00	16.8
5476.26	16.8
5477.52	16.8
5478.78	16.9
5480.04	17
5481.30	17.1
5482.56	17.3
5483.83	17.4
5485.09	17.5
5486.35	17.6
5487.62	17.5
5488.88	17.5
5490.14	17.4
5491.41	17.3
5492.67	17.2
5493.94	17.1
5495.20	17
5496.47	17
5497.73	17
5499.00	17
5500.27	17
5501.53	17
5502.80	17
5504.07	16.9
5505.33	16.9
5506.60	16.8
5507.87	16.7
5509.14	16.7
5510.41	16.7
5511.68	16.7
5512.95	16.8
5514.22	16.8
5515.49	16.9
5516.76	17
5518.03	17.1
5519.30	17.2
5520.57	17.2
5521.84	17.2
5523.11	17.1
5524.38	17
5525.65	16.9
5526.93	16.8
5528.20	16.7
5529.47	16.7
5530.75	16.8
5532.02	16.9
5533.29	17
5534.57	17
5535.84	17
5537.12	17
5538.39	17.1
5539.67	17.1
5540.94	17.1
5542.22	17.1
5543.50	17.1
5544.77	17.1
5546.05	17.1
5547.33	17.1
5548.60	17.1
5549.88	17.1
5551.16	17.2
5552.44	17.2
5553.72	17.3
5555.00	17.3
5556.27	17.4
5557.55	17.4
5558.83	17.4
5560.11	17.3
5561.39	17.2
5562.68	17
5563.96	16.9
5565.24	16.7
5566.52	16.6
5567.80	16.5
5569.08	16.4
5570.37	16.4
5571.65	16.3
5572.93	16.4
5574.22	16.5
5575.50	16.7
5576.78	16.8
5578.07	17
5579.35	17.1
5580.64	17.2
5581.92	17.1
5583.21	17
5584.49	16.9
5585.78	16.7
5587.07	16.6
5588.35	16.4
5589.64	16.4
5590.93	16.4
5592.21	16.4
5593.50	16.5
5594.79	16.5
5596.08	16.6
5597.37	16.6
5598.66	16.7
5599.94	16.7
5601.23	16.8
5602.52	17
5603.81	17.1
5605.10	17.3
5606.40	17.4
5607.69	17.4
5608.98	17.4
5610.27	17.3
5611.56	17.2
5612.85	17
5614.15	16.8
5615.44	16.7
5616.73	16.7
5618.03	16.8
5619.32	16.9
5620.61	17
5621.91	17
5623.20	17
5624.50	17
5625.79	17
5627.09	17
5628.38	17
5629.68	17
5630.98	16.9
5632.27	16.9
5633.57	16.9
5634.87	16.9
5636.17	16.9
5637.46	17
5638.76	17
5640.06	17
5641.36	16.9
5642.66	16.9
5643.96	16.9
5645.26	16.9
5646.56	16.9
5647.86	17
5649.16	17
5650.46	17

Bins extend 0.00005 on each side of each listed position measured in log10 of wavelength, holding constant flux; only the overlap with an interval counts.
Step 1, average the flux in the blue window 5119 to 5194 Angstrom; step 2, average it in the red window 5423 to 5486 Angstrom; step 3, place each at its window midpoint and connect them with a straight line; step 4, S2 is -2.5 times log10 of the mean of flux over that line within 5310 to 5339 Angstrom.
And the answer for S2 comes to -0.04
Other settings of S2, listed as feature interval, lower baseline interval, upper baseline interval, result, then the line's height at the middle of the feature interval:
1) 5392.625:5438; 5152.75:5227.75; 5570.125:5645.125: -0.030 mag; 16.1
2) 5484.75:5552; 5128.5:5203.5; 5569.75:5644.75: -0.035 mag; 16.5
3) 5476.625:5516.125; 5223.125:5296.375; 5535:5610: -0.017 mag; 16.8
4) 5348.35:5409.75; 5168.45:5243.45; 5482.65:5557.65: -0.036 mag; 16.3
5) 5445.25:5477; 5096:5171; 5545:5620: -0.015 mag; 16.6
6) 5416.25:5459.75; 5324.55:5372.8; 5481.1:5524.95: 0.008 mag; 16.9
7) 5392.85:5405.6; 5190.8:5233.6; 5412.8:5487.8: 0.026 mag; 16.7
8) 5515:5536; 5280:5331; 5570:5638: -0.007 mag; 16.9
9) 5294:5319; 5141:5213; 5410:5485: -0.085 mag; 15.9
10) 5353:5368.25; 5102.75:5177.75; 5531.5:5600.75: -0.066 mag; 16.2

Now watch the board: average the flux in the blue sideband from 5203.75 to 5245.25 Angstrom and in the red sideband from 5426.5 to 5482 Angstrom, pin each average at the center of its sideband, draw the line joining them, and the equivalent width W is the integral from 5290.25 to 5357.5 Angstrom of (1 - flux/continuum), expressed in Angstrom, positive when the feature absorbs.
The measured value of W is -1.2 Angstrom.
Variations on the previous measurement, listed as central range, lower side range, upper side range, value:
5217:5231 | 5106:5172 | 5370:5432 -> -0.1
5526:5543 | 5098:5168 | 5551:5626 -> -0.2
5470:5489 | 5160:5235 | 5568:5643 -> -0.9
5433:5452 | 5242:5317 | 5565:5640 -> 0.0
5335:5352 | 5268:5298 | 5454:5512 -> 0.1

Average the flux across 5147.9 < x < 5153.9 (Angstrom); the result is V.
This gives 15.7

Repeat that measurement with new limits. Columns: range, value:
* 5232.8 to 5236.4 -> 16.1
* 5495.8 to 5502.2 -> 17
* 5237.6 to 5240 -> 16.8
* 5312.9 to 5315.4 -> 17.2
